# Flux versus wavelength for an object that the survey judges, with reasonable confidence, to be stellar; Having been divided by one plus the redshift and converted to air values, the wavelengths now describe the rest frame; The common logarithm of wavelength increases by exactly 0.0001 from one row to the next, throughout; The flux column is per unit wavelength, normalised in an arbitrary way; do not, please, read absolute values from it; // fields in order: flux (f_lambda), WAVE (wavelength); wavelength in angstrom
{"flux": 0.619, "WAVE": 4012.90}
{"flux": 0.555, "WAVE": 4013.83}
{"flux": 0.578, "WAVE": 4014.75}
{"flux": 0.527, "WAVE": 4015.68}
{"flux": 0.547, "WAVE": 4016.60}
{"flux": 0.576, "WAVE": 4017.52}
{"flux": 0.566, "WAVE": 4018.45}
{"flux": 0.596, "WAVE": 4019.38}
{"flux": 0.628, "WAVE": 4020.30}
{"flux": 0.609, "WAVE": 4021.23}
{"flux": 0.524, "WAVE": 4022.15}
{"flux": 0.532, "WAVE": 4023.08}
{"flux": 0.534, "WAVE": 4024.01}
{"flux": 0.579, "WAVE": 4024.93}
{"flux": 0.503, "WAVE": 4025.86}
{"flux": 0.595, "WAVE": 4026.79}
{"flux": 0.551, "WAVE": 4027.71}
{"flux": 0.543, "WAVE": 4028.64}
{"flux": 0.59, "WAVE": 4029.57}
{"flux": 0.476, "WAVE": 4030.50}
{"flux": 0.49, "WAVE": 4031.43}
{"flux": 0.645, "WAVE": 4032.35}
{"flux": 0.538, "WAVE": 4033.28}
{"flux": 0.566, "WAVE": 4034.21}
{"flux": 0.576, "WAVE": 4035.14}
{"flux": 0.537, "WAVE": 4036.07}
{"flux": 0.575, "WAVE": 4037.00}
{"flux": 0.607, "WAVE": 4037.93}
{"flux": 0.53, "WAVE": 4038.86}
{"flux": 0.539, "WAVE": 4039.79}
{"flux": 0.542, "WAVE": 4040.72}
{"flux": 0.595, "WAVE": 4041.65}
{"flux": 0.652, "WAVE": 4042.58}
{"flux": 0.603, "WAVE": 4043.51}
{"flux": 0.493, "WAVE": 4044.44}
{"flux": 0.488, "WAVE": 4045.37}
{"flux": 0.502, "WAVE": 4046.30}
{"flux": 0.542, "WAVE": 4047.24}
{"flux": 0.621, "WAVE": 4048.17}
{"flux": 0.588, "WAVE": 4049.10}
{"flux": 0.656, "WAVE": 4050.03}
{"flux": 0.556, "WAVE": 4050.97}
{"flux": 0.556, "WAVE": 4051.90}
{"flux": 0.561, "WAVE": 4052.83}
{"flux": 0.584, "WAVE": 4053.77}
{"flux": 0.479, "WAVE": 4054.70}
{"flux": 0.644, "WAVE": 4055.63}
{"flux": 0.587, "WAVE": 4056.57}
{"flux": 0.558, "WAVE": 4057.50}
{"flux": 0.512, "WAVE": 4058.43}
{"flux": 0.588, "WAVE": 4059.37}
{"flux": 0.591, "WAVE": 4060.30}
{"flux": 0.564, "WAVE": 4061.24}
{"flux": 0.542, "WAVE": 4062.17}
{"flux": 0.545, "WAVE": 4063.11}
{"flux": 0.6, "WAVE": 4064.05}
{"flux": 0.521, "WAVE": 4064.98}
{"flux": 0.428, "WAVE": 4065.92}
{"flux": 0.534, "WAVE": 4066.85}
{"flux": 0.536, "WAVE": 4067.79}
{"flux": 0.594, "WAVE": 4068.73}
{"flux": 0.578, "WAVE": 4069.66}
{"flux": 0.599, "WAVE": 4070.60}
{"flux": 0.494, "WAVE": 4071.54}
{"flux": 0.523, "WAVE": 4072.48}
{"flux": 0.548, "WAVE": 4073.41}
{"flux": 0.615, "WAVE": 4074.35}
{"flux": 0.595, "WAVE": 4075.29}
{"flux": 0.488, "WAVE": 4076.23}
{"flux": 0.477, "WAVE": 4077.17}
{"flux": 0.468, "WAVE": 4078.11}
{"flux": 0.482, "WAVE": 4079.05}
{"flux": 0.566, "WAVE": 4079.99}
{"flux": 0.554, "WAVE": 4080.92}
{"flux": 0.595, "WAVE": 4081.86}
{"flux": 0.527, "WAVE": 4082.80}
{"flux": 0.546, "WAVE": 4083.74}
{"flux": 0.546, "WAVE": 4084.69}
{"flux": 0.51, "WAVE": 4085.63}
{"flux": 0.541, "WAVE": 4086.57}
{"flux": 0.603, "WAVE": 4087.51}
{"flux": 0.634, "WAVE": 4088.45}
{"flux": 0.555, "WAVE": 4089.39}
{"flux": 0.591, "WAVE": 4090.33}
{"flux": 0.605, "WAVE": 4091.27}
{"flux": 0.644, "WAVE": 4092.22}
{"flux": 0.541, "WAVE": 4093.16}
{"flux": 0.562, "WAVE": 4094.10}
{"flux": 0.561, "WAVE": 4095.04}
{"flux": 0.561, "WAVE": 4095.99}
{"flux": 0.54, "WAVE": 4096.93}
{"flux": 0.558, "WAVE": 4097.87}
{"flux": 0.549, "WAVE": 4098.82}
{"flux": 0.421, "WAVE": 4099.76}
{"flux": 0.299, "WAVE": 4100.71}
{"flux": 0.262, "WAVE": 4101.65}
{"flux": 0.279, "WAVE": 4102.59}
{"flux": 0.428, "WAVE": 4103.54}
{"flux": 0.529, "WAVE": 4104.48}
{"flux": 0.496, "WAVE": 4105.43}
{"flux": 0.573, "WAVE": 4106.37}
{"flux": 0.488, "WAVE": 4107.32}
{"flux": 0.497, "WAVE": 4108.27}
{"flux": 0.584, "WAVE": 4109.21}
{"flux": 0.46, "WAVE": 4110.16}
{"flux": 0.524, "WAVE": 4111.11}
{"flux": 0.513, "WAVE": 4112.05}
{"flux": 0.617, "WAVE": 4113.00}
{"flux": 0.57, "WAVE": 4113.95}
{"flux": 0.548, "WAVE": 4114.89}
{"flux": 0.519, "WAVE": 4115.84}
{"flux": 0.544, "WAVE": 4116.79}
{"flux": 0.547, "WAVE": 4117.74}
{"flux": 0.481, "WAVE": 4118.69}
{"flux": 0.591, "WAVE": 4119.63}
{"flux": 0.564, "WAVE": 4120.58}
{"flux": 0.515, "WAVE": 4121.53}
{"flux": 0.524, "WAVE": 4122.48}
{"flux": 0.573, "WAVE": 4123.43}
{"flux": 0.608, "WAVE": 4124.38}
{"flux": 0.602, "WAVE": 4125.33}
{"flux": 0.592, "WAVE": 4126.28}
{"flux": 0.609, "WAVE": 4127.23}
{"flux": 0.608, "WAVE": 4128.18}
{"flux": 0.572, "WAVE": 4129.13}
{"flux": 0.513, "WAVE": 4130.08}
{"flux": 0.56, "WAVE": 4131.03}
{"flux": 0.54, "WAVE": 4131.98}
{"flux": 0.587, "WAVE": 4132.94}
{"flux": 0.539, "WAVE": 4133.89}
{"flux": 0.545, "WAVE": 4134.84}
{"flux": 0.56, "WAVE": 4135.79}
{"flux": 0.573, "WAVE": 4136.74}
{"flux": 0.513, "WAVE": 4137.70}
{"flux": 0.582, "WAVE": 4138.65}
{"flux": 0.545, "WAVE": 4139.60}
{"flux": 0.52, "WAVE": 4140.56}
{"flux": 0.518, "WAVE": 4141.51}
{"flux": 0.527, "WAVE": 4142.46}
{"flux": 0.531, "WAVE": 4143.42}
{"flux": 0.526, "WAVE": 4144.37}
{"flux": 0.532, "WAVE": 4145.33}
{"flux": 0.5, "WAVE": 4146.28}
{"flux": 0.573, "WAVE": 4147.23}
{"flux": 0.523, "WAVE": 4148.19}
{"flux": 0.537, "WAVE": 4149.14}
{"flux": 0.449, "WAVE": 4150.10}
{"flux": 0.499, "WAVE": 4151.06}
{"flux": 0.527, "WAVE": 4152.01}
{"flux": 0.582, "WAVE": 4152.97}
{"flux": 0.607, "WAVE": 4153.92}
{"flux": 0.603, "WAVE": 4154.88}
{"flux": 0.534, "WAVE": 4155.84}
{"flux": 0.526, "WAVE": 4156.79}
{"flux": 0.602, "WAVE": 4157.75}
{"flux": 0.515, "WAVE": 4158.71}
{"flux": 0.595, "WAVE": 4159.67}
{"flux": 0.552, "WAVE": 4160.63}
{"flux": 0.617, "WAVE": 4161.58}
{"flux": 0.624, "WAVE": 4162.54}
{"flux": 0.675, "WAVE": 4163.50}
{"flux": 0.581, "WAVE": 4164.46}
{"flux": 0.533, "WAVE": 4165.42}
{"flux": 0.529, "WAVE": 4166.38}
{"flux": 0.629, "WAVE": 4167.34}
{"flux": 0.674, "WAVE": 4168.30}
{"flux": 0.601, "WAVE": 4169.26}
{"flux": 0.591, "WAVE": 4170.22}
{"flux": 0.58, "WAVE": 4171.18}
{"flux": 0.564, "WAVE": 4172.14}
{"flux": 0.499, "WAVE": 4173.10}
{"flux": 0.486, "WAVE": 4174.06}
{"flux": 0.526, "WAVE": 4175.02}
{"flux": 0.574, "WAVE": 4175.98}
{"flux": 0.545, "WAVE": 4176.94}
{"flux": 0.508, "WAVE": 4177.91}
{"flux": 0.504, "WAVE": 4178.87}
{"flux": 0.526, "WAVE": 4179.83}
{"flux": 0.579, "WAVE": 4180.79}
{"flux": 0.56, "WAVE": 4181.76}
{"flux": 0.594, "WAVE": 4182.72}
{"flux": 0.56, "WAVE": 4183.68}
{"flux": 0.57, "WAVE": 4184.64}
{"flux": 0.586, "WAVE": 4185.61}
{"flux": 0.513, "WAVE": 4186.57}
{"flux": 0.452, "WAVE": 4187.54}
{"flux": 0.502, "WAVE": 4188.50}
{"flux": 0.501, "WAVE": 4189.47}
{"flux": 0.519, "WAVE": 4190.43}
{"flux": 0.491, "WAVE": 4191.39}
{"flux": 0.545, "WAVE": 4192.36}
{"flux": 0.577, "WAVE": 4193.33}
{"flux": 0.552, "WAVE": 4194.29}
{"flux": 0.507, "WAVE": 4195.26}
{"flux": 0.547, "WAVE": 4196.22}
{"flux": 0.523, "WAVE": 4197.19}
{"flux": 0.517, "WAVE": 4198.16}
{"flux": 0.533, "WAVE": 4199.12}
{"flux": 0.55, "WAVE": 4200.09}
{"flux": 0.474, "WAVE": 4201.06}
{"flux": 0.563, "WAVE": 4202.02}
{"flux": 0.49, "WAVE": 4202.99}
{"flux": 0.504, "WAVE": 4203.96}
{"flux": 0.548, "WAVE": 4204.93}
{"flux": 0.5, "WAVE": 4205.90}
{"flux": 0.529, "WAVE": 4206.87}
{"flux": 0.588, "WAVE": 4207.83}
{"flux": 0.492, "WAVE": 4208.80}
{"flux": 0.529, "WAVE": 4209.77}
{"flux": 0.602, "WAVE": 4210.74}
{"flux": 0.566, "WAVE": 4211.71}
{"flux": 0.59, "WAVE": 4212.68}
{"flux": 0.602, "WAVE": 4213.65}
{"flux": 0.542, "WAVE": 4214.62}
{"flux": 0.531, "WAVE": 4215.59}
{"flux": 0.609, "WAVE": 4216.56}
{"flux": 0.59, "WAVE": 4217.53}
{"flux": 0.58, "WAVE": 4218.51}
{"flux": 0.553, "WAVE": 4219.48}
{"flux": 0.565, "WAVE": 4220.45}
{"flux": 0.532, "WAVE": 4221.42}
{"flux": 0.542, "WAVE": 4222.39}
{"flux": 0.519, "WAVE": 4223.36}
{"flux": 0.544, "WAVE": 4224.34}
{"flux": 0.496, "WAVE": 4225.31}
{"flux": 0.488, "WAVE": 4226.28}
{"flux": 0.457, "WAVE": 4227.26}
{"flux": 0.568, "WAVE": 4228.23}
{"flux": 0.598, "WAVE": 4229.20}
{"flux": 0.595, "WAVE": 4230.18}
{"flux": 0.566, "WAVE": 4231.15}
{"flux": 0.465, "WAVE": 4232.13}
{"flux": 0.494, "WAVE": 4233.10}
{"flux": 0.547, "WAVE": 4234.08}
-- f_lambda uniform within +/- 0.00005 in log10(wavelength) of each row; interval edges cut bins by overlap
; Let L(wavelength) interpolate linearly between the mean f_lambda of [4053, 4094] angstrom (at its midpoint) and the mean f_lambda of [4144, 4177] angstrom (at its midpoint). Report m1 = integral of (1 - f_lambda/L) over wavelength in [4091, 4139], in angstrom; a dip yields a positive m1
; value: 2.2 angstrom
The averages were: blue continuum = 0.554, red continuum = 0.561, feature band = 0.532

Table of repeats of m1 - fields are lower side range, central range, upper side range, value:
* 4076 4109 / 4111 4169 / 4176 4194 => -3.4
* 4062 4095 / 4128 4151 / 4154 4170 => 1.5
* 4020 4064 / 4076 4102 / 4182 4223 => 1.2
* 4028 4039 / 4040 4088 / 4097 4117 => -2.3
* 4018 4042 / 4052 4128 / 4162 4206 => 2.2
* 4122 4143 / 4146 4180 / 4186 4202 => -1.2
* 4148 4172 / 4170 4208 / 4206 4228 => 1.7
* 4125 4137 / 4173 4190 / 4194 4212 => 0.3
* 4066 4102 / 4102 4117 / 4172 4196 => 0.8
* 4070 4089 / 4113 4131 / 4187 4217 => -0.7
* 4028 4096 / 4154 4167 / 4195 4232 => -0.7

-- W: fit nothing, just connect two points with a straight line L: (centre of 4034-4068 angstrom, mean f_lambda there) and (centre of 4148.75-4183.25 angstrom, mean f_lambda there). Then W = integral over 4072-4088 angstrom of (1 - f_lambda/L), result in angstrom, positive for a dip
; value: 0.6 angstrom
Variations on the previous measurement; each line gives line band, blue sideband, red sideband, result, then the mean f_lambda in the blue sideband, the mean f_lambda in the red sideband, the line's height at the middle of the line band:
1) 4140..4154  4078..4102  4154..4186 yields 0.8 angstrom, 0.534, 0.568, 0.558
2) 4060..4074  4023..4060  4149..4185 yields 0.4 angstrom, 0.561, 0.562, 0.561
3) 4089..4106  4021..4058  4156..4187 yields 1.9 angstrom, 0.561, 0.566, 0.563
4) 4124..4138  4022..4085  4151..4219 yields -0.4 angstrom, 0.553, 0.553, 0.553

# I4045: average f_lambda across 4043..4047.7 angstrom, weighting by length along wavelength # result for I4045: 0.526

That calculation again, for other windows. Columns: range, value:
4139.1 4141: 0.532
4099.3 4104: 0.337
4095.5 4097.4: 0.55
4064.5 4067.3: 0.496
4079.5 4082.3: 0.573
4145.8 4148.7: 0.534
